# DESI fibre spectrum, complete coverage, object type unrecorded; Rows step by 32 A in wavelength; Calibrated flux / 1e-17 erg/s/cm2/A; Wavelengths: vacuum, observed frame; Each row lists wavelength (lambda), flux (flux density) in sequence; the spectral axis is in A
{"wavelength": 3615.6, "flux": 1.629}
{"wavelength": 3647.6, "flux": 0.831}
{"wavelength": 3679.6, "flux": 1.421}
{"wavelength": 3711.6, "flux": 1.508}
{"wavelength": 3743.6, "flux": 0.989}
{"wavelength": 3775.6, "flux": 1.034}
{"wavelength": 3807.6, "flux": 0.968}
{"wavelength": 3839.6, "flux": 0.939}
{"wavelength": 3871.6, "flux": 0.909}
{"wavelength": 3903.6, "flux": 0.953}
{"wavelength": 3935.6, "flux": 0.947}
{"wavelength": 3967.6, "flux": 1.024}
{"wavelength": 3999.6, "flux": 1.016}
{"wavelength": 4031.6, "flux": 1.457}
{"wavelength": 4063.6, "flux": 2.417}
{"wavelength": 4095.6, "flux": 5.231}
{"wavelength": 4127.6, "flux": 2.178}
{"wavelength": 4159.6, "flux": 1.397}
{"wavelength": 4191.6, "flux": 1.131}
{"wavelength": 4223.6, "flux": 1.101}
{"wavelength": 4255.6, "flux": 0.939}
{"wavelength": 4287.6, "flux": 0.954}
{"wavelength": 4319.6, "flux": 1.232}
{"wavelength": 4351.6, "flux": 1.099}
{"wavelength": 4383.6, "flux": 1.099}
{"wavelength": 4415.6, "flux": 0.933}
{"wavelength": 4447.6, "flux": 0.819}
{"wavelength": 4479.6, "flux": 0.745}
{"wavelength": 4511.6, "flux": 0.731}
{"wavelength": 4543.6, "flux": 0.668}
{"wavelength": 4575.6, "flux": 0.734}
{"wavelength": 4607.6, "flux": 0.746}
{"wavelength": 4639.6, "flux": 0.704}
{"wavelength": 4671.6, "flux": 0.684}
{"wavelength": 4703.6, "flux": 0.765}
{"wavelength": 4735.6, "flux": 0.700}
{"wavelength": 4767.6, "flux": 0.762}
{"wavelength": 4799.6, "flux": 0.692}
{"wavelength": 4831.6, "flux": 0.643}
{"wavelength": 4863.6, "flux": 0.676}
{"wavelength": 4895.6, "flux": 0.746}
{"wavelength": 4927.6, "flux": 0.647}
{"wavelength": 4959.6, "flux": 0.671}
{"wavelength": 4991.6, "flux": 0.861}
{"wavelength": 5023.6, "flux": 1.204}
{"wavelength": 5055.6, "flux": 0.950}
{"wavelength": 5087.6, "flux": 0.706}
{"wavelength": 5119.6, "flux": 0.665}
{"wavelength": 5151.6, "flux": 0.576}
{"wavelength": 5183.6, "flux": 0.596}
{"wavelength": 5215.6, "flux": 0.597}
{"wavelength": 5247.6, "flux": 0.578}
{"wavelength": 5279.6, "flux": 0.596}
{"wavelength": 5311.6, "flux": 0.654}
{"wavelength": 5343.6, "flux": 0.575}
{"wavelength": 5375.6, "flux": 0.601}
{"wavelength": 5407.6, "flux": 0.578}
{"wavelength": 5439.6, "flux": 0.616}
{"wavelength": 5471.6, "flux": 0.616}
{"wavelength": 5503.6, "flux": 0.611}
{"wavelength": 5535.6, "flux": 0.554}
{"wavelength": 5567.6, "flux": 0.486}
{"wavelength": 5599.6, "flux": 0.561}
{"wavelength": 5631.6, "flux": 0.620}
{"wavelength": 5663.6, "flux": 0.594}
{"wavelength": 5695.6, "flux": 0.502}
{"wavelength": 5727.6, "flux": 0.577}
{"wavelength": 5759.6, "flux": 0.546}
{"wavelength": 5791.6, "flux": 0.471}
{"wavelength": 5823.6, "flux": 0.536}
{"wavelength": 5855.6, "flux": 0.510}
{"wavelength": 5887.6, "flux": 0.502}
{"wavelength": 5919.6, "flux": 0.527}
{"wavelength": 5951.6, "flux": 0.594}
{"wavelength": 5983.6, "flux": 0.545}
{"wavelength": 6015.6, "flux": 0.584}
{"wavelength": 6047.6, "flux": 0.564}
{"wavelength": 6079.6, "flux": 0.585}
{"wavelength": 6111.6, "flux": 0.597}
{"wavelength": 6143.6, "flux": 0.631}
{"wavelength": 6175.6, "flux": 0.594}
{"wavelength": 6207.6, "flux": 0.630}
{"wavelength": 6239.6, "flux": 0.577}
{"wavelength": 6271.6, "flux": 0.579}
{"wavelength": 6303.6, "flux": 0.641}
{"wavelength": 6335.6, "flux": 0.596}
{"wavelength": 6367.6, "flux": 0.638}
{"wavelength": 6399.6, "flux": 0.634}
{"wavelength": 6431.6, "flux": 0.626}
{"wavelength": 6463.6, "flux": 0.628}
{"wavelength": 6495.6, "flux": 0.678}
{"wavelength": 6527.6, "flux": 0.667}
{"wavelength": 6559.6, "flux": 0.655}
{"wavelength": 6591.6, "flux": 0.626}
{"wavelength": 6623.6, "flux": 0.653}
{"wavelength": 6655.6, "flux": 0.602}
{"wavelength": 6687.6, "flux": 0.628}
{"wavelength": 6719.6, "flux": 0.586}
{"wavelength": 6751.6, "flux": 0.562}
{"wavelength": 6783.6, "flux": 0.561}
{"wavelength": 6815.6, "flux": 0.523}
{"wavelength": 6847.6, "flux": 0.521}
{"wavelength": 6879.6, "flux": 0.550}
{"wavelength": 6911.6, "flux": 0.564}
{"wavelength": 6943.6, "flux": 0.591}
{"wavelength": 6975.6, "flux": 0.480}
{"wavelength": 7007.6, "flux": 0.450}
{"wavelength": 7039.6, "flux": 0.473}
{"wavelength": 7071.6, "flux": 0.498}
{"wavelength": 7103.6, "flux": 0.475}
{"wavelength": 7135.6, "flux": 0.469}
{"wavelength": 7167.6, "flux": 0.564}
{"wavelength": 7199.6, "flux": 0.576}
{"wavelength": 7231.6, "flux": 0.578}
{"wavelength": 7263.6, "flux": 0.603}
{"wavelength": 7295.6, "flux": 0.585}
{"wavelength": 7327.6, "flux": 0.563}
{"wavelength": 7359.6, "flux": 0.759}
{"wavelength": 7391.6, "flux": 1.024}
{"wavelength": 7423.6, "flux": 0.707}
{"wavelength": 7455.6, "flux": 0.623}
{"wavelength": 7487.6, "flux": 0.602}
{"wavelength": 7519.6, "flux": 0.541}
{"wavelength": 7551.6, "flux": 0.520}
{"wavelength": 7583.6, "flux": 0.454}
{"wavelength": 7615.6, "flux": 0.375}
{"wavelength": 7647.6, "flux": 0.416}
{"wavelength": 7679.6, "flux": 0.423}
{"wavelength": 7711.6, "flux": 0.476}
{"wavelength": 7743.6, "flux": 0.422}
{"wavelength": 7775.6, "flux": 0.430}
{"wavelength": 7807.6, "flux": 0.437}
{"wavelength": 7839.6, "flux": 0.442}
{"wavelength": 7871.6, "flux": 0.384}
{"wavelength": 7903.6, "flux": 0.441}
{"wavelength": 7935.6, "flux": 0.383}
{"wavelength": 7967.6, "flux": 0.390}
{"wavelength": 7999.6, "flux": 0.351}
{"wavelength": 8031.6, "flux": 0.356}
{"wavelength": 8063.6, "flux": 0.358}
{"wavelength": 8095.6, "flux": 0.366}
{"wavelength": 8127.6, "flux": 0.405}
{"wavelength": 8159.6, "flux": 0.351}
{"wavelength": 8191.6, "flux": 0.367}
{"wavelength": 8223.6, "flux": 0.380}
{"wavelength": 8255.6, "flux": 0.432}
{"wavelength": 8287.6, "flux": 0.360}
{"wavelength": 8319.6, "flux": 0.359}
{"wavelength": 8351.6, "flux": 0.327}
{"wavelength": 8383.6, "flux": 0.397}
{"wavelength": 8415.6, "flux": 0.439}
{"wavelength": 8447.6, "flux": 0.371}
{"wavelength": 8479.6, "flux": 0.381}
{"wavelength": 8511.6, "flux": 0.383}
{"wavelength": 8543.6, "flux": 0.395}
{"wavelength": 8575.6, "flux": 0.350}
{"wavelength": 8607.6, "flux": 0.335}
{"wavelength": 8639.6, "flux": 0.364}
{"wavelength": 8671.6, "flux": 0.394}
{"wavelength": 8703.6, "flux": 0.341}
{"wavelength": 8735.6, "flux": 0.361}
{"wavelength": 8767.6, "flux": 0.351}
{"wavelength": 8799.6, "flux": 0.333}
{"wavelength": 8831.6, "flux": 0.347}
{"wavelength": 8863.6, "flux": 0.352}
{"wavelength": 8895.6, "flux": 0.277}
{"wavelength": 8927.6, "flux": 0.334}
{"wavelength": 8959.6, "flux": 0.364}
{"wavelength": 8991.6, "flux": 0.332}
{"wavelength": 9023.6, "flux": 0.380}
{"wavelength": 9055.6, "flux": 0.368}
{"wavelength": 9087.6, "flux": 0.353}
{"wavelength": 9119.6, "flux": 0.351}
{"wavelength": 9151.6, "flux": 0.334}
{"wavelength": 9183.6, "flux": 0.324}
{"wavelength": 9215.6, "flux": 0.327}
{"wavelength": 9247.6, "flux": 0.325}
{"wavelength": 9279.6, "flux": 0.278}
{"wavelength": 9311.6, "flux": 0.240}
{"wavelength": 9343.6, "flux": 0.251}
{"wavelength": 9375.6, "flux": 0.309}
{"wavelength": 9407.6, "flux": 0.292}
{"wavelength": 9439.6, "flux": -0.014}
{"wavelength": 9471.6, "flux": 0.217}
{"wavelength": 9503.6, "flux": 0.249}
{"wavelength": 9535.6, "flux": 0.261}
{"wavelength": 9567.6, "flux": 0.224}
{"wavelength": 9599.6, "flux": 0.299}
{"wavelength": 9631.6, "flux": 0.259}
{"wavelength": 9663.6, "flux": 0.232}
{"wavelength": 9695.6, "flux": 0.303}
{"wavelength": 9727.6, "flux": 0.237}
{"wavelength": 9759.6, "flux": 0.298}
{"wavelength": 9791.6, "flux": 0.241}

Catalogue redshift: 1.64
